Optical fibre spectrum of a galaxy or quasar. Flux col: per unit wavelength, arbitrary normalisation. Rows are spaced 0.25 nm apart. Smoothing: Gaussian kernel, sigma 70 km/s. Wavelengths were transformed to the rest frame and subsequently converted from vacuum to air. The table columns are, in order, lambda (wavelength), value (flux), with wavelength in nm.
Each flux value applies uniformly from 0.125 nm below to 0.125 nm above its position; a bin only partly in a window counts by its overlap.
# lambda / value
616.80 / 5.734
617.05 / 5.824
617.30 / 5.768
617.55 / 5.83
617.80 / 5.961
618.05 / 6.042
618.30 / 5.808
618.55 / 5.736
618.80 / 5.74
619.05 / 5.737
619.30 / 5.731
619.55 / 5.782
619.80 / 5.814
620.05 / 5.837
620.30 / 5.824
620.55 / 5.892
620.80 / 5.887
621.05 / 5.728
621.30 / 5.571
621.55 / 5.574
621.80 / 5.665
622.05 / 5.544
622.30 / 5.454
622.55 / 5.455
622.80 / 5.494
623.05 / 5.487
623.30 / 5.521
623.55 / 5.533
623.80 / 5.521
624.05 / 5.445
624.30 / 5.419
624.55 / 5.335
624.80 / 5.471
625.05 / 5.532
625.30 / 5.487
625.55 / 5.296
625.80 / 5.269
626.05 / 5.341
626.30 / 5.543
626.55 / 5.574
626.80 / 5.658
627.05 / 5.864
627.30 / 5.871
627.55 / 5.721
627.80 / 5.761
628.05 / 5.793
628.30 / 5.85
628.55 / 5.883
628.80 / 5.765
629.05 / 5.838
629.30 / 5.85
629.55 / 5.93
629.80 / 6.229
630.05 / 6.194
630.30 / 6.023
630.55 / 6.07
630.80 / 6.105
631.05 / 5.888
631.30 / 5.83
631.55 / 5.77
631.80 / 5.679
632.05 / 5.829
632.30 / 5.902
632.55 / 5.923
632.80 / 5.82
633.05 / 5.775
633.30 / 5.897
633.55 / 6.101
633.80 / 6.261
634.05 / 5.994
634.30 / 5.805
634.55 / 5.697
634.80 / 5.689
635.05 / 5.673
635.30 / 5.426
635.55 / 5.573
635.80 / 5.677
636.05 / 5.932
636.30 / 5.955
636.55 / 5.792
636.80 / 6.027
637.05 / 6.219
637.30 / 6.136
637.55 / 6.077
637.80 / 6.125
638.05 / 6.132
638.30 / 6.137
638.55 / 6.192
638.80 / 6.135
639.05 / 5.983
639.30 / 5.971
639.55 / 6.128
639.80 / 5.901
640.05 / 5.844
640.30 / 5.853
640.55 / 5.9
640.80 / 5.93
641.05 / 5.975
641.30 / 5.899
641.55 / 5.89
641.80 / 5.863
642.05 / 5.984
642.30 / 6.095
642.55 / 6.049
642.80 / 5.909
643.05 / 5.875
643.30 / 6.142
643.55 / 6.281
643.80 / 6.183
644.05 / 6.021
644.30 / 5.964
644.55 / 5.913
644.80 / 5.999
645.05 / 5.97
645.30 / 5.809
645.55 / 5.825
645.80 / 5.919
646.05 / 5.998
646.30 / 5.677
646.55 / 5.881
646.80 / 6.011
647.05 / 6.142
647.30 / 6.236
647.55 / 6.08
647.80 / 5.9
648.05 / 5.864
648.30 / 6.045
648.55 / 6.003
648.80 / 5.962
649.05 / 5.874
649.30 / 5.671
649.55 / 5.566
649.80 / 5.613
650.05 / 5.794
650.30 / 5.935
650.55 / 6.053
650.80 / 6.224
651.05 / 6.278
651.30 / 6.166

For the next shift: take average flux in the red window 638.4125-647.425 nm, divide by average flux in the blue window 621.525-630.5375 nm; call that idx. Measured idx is 1.06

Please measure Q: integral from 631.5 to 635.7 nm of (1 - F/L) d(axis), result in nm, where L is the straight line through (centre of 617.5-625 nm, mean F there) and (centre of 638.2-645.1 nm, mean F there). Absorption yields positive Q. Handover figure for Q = 0.04 nm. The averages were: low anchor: 5.66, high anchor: 6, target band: 5.81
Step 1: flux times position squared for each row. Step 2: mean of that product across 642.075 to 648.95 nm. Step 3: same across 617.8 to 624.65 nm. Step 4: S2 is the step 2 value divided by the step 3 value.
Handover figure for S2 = 1.14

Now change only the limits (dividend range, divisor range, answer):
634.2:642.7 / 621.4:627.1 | 1.13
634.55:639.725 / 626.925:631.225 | 1.03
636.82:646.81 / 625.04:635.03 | 1.07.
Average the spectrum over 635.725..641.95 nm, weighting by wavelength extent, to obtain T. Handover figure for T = 5.99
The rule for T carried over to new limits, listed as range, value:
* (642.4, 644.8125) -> 6.04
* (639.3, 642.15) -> 5.93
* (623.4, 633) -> 5.73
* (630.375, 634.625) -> 5.91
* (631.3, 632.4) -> 5.8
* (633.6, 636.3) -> 5.79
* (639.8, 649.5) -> 5.96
